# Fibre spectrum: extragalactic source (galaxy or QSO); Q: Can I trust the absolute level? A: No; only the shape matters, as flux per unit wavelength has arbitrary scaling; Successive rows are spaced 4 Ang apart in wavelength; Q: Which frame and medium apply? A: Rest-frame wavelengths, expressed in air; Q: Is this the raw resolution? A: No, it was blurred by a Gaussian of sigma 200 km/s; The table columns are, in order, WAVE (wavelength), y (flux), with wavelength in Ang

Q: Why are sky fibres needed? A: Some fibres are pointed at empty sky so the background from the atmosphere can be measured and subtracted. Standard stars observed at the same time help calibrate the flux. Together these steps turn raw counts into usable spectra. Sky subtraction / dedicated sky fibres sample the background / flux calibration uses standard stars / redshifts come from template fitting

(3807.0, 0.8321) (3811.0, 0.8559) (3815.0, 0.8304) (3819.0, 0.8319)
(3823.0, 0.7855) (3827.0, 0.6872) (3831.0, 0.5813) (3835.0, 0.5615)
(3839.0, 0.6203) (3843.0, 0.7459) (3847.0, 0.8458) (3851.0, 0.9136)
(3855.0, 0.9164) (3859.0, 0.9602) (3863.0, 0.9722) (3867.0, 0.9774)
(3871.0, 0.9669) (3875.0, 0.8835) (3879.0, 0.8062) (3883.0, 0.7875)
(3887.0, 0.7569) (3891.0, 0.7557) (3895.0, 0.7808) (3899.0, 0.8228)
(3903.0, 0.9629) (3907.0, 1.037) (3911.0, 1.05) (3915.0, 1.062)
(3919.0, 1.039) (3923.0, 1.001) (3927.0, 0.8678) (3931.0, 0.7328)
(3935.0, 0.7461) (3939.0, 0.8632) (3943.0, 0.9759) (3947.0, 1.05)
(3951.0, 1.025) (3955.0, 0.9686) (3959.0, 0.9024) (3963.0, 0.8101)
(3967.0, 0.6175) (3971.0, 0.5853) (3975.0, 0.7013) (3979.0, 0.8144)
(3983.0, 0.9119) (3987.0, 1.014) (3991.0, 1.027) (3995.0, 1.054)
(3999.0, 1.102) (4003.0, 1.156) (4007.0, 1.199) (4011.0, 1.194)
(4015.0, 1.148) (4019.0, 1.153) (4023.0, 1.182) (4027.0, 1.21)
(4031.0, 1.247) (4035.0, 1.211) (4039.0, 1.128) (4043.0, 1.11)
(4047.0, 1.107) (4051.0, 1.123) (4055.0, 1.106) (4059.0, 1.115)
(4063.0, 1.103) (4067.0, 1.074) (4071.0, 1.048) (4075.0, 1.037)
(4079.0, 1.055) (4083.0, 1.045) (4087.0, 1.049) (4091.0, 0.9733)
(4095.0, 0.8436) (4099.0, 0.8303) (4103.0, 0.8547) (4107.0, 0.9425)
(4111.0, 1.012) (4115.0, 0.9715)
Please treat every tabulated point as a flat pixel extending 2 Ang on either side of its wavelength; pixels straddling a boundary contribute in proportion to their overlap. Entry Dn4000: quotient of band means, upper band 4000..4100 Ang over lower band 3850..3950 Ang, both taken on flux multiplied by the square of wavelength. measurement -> 1.30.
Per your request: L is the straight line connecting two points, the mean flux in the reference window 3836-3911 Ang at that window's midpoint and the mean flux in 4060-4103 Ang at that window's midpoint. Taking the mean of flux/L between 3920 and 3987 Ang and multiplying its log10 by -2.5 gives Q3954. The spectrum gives 0.07 mag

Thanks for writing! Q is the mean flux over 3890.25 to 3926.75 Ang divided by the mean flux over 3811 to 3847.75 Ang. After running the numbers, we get 1.31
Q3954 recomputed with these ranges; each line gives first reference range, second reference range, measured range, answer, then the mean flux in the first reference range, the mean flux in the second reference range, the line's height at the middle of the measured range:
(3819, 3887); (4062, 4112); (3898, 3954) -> -0.098 mag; 0.812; 0.987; 0.867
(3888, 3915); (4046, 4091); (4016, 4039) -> -0.156 mag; 0.908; 1.07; 1.03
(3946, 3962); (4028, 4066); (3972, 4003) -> 0.094 mag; 0.972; 1.14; 1.03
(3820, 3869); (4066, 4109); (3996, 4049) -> -0.246 mag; 0.798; 0.975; 0.928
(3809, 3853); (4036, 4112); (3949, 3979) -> 0.128 mag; 0.751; 1.03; 0.905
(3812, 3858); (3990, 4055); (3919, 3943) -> 0.106 mag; 0.763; 1.15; 0.96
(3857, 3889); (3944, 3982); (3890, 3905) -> 0.049 mag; 0.889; 0.836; 0.875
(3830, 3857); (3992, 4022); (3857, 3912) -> -0.060 mag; 0.747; 1.14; 0.846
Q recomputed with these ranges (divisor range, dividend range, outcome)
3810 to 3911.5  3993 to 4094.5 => 1.34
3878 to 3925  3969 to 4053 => 1.17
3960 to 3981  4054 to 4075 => 1.52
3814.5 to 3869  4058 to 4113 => 1.24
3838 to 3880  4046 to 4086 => 1.23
